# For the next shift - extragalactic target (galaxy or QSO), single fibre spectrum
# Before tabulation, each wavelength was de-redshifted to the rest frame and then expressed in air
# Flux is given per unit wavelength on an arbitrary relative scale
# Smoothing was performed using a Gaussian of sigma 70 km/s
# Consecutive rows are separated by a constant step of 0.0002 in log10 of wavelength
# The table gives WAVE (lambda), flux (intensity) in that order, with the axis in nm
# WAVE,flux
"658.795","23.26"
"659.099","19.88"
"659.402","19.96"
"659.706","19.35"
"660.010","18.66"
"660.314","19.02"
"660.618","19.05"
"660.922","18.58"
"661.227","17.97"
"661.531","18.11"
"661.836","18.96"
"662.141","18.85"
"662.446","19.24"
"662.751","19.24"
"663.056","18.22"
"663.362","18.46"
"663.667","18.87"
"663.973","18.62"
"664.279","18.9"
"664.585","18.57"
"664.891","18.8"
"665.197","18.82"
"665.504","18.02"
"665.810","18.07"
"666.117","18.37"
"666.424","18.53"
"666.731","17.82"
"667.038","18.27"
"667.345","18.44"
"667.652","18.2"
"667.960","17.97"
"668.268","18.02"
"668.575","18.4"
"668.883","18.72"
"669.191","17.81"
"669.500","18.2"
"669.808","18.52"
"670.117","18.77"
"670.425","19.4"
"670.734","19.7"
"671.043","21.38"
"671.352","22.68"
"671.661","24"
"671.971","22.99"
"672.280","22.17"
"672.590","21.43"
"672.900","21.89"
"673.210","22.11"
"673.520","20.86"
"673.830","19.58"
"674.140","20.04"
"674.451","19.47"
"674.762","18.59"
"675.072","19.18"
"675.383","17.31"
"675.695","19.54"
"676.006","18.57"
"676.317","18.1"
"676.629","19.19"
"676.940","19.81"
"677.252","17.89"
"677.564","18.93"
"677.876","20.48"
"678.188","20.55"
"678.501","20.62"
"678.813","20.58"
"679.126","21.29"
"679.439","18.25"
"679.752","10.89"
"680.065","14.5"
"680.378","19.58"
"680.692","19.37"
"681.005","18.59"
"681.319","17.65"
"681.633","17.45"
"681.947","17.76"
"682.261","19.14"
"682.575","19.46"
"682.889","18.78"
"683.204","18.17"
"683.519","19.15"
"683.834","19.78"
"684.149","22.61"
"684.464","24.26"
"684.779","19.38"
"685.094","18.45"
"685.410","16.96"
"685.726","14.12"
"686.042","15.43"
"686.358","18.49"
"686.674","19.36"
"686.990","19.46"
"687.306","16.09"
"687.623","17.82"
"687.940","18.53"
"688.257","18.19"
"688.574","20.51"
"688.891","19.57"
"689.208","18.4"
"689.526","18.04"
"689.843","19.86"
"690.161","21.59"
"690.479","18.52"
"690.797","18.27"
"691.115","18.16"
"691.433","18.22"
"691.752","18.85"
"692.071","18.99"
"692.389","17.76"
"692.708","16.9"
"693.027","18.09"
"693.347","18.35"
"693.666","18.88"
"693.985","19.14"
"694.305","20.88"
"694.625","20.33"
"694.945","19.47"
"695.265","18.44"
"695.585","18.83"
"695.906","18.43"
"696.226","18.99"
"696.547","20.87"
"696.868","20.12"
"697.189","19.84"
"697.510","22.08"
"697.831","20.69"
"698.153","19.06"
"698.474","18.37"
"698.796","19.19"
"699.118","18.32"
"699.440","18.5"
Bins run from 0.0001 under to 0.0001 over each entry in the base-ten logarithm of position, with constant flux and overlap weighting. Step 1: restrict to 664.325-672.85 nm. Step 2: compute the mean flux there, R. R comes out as 19.4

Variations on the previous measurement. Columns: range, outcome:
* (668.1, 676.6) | 19.9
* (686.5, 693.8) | 18.6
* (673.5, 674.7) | 19.8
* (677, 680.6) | 18.6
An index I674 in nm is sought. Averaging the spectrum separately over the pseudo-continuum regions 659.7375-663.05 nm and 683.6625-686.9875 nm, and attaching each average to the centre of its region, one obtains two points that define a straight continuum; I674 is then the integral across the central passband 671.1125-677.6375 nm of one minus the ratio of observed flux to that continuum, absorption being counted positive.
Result -0.481 nm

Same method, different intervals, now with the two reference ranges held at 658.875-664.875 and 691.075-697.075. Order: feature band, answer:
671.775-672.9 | -0.20 nm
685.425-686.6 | 0.16 nm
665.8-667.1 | 0.05 nm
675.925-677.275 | 0.01 nm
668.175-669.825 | 0.06 nm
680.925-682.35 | 0.07 nm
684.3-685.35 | -0.08 nm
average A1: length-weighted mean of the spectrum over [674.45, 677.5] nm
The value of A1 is 18.7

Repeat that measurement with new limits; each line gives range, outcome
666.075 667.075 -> 18.2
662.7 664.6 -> 18.7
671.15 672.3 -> 23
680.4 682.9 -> 18.6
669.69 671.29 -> 19.8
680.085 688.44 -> 18.6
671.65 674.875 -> 21.1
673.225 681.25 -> 18.9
